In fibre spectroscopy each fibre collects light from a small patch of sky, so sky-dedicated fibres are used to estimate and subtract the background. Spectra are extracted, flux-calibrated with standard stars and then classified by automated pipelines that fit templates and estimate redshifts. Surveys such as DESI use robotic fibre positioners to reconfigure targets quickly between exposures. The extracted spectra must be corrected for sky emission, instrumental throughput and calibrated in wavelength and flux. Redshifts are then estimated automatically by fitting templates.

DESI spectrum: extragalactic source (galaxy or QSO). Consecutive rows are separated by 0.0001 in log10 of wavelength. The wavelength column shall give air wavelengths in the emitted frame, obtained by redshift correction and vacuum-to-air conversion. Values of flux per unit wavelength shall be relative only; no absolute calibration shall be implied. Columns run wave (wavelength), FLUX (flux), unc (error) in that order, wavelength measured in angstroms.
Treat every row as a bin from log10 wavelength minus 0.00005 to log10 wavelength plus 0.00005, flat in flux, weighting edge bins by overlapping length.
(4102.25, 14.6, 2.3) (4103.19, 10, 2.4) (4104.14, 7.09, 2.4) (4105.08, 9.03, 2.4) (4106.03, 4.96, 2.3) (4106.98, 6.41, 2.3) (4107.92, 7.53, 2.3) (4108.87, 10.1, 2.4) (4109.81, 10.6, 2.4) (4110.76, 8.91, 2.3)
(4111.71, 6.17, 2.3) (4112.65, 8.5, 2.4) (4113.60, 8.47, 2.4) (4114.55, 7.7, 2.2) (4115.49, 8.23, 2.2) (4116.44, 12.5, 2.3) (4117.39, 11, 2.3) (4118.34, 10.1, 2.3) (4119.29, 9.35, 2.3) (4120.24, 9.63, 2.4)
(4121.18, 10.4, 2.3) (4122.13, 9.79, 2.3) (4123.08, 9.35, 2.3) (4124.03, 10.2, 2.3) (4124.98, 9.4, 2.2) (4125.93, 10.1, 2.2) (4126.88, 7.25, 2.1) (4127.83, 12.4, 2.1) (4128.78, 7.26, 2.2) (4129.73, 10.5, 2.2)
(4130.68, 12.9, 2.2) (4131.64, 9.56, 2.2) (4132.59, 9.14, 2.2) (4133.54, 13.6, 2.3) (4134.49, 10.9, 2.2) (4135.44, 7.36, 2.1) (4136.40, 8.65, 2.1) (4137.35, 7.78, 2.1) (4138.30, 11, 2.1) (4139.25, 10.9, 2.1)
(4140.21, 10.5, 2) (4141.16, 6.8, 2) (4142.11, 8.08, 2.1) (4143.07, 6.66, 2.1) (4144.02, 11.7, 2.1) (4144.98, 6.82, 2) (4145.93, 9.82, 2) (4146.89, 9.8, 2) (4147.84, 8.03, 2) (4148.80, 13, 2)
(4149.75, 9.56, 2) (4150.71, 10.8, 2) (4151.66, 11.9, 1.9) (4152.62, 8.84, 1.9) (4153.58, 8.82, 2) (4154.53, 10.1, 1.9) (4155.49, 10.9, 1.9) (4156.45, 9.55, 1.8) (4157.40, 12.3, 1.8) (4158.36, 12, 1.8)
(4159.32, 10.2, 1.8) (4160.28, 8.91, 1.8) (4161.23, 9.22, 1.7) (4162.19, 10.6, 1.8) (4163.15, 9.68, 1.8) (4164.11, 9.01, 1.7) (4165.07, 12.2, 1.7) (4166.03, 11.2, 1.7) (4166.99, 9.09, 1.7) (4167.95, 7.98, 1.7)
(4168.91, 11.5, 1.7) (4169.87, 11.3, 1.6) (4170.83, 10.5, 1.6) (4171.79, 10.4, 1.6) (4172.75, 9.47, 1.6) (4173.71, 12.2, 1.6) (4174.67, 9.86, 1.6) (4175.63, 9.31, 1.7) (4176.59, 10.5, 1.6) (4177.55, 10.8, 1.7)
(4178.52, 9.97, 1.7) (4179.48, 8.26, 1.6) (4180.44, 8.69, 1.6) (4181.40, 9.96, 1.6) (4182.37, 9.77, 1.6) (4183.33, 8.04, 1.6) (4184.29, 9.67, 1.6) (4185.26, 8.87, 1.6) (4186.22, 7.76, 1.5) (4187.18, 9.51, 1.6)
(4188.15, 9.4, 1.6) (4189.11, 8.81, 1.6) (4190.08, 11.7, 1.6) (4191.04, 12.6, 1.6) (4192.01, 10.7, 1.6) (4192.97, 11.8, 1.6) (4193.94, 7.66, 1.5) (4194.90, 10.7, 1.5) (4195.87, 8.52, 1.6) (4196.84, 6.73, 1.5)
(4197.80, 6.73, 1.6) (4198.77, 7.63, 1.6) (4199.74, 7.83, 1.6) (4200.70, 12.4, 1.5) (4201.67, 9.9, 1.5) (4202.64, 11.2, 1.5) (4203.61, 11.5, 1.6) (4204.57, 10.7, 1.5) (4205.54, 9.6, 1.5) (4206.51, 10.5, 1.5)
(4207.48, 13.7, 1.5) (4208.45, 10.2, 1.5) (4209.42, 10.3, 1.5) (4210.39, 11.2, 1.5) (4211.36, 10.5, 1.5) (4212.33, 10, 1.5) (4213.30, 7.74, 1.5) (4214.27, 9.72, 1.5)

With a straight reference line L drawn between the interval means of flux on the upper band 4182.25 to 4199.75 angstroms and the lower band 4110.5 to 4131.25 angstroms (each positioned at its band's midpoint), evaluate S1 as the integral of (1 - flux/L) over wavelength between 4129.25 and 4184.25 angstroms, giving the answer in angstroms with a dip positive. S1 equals -3.3 angstroms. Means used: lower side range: 9.56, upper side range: 9.2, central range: 9.94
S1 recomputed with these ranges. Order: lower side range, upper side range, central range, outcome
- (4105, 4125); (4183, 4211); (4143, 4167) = -1.7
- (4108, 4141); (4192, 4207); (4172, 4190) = 0.1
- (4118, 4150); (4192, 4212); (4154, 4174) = -1.2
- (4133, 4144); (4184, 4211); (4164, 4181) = -0.8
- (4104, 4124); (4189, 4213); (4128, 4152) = -1.2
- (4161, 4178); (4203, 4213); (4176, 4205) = 2.6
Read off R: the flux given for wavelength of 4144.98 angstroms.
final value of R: 6.82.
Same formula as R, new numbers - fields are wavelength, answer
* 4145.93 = 9.82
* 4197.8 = 6.73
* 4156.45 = 9.55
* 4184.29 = 9.67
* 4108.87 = 10.1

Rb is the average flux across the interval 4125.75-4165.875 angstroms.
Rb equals 9.89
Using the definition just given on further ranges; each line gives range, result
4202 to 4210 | 10.9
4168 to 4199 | 9.66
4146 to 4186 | 10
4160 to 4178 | 10.2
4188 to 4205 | 9.81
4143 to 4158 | 10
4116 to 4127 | 10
